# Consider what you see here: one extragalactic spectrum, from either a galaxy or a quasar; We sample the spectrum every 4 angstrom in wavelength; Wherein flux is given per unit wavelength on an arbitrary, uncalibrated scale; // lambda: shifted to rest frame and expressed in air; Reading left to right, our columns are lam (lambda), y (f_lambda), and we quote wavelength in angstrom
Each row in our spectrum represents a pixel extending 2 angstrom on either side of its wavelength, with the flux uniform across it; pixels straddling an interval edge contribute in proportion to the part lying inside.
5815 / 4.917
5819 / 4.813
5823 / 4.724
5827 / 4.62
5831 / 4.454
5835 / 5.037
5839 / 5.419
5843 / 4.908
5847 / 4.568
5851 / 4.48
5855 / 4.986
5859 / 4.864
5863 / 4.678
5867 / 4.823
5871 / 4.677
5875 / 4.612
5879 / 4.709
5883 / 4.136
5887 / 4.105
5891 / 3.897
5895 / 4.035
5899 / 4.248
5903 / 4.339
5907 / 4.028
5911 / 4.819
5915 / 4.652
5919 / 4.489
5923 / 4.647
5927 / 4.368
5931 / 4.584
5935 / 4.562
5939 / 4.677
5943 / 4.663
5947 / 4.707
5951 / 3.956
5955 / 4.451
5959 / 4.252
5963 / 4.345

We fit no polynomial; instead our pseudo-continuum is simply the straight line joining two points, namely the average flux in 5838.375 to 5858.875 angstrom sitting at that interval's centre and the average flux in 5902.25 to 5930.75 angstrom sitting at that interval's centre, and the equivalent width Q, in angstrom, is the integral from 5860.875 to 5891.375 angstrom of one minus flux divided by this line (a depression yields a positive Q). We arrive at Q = 1.4 angstrom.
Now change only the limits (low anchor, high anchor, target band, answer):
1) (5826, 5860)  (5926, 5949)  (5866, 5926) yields 3.7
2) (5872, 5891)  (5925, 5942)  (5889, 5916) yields 1.0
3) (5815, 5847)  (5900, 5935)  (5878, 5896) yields 1.8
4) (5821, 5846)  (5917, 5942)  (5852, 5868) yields -0.2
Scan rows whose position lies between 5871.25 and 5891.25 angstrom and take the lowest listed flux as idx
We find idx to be 3.897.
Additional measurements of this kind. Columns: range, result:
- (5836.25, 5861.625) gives 4.48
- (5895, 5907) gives 4.028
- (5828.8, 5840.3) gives 4.454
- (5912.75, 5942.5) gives 4.368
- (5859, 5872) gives 4.677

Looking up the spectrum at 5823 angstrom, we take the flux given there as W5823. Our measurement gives 4.724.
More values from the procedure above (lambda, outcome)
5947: 4.707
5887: 4.105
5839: 5.419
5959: 4.252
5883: 4.136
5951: 3.956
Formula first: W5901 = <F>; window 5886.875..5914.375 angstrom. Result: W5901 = 4.24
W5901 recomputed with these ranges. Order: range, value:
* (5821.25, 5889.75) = 4.69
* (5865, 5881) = 4.71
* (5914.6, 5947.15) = 4.59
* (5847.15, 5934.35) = 4.49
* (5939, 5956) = 4.47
